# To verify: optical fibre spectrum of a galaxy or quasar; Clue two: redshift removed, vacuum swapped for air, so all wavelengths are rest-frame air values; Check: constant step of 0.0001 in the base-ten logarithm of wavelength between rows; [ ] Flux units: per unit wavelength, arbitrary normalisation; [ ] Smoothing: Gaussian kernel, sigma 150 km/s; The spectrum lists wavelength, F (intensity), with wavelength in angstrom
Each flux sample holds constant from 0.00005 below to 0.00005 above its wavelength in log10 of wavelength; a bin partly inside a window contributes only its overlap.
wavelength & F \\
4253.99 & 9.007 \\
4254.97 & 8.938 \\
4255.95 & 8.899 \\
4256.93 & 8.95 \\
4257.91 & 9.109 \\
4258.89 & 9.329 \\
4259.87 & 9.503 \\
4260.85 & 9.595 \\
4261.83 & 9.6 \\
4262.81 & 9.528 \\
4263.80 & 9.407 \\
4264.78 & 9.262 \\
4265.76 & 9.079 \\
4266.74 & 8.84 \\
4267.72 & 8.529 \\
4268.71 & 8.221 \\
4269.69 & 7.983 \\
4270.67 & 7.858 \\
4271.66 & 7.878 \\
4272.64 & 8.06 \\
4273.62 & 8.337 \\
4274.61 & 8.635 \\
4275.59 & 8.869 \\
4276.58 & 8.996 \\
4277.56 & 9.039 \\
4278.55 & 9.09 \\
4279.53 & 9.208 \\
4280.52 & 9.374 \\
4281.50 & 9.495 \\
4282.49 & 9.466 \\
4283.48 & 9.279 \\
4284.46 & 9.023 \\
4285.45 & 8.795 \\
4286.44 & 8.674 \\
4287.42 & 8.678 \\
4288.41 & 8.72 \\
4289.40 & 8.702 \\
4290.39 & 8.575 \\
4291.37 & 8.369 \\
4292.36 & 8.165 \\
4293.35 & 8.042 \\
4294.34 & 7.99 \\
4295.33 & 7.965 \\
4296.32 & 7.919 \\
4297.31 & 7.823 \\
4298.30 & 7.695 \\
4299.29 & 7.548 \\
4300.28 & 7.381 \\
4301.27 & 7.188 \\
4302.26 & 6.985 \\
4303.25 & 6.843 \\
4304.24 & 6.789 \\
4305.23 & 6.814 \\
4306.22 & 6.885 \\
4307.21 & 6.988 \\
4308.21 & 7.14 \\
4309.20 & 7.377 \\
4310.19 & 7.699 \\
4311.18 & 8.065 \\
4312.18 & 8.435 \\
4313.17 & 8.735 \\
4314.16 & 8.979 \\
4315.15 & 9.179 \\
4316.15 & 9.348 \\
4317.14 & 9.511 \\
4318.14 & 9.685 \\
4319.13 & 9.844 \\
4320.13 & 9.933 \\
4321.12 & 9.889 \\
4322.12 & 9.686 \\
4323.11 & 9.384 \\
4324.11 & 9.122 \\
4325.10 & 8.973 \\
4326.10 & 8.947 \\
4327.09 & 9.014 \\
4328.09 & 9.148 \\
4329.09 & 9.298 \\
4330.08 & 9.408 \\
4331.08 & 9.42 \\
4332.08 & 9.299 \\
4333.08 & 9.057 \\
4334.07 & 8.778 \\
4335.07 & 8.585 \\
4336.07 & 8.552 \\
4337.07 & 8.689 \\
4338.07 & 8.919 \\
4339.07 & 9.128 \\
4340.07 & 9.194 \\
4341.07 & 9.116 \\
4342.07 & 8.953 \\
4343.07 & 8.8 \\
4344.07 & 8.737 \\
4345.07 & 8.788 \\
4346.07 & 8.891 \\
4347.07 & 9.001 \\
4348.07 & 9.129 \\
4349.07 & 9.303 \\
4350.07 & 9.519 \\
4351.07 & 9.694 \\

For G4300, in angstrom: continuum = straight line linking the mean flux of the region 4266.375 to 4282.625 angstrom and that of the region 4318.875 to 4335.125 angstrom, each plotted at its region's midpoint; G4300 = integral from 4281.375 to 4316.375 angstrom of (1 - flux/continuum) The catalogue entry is 3.4 angstrom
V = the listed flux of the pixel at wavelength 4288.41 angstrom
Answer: 8.72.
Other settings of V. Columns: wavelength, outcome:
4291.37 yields 8.369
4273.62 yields 8.337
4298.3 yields 7.695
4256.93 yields 8.95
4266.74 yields 8.84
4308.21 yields 7.14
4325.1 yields 8.973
